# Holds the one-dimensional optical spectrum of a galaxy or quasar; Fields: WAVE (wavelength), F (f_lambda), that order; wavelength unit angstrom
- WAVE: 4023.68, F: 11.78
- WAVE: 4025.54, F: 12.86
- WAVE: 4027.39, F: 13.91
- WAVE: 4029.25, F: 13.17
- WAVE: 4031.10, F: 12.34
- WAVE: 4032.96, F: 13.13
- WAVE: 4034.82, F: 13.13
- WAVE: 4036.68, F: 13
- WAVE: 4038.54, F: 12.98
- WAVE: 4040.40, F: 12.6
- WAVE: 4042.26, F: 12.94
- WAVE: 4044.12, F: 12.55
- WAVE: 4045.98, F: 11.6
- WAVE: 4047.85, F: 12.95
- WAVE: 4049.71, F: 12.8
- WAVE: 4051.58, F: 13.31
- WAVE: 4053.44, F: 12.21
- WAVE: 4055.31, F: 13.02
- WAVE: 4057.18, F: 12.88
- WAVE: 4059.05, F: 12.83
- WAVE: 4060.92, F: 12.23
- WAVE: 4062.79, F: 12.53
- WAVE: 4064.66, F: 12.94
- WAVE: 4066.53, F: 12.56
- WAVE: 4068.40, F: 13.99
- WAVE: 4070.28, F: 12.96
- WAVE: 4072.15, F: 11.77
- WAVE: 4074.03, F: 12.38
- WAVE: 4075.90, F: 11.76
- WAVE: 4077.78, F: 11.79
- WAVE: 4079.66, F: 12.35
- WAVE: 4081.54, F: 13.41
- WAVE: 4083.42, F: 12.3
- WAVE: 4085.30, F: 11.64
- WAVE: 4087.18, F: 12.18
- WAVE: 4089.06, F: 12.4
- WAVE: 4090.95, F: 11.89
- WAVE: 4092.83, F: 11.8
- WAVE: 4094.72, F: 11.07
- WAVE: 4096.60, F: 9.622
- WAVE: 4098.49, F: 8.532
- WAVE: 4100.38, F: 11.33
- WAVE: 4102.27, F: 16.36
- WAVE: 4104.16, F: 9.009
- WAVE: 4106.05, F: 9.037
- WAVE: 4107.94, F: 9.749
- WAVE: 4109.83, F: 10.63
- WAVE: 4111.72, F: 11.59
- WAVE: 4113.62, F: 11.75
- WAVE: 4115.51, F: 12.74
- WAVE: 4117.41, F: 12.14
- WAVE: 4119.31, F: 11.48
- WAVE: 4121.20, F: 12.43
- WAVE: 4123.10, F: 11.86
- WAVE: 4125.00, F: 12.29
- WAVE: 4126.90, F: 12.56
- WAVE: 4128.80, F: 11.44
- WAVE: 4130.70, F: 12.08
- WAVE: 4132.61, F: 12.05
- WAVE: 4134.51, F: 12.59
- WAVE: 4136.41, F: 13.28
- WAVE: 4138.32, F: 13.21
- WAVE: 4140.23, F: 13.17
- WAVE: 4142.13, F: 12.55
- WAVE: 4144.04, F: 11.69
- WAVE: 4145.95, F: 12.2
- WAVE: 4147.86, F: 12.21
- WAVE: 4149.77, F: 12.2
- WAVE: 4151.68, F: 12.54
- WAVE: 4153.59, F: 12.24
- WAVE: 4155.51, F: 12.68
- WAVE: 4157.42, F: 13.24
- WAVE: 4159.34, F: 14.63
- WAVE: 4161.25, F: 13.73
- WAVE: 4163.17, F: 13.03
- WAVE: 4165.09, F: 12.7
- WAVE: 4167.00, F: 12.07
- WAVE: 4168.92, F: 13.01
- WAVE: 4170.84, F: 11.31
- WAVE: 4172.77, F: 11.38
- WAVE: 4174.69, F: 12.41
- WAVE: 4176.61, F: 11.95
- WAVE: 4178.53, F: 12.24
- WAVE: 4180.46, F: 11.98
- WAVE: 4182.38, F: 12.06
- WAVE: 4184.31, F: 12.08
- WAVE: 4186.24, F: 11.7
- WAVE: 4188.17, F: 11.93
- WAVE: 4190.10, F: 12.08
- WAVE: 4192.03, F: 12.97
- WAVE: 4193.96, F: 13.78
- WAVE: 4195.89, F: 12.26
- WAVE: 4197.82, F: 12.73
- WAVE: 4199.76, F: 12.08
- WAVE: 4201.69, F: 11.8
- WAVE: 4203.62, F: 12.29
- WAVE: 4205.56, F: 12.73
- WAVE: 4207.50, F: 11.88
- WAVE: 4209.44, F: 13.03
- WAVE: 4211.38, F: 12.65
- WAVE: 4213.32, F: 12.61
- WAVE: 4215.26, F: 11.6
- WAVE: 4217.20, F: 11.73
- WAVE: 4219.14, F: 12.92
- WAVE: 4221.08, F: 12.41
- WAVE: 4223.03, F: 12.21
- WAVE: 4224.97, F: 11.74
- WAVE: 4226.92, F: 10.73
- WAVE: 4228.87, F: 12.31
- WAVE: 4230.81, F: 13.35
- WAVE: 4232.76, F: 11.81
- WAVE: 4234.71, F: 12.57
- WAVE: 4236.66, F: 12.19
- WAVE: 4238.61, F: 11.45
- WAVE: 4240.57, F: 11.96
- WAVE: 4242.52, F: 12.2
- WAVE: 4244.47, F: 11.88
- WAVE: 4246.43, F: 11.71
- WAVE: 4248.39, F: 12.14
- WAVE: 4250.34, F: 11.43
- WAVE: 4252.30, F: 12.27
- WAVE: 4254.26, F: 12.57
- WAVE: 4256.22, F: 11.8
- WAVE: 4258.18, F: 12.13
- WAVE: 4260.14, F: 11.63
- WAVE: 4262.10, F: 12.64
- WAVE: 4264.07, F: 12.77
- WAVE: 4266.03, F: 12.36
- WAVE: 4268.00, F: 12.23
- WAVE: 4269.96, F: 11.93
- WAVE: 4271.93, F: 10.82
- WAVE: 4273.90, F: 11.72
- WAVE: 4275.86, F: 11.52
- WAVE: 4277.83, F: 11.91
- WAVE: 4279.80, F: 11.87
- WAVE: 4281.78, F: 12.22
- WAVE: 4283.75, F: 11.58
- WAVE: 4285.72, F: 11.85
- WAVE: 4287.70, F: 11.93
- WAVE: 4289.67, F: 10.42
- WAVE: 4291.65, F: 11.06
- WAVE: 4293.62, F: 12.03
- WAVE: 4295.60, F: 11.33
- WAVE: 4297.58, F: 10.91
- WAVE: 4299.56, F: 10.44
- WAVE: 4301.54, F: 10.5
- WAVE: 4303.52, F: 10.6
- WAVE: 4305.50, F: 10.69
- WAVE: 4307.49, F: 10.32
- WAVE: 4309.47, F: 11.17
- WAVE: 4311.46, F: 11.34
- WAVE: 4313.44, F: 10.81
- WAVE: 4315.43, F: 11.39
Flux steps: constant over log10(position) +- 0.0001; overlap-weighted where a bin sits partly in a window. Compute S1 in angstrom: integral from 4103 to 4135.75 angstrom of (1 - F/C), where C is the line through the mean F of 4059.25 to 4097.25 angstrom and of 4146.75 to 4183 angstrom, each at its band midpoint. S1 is 2.1 angstrom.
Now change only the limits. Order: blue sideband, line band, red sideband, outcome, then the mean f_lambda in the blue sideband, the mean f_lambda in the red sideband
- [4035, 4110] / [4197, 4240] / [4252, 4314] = -1.8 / 12.1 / 11.5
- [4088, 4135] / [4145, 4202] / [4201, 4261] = -2.9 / 11.5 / 12.1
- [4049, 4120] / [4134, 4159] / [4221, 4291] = -1.4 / 12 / 11.9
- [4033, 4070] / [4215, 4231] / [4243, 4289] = 0.1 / 12.8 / 11.9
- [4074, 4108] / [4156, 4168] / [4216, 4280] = -1.5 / 11.5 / 12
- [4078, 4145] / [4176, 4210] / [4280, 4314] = -2.3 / 11.8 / 11.1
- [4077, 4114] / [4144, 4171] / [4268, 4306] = -3.1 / 11.4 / 11.4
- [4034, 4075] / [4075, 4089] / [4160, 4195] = 0.5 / 12.7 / 12.4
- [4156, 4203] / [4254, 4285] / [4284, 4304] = -1.5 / 12.5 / 11.1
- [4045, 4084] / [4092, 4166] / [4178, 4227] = 2.4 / 12.6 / 12.3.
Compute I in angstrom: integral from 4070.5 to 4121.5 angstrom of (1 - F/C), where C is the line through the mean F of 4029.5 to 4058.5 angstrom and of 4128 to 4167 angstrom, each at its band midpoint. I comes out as 4.5 angstrom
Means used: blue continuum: 12.8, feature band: 11.6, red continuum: 12.7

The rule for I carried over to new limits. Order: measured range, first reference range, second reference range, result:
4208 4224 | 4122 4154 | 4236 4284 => -0.36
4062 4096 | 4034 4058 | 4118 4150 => 0.83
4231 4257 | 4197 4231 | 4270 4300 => -0.27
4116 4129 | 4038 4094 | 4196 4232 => 0.34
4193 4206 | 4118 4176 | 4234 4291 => -0.32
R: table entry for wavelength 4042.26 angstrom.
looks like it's 12.94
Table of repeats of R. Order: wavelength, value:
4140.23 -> 13.17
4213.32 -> 12.61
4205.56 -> 12.73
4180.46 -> 11.98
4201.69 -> 11.8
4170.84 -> 11.31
